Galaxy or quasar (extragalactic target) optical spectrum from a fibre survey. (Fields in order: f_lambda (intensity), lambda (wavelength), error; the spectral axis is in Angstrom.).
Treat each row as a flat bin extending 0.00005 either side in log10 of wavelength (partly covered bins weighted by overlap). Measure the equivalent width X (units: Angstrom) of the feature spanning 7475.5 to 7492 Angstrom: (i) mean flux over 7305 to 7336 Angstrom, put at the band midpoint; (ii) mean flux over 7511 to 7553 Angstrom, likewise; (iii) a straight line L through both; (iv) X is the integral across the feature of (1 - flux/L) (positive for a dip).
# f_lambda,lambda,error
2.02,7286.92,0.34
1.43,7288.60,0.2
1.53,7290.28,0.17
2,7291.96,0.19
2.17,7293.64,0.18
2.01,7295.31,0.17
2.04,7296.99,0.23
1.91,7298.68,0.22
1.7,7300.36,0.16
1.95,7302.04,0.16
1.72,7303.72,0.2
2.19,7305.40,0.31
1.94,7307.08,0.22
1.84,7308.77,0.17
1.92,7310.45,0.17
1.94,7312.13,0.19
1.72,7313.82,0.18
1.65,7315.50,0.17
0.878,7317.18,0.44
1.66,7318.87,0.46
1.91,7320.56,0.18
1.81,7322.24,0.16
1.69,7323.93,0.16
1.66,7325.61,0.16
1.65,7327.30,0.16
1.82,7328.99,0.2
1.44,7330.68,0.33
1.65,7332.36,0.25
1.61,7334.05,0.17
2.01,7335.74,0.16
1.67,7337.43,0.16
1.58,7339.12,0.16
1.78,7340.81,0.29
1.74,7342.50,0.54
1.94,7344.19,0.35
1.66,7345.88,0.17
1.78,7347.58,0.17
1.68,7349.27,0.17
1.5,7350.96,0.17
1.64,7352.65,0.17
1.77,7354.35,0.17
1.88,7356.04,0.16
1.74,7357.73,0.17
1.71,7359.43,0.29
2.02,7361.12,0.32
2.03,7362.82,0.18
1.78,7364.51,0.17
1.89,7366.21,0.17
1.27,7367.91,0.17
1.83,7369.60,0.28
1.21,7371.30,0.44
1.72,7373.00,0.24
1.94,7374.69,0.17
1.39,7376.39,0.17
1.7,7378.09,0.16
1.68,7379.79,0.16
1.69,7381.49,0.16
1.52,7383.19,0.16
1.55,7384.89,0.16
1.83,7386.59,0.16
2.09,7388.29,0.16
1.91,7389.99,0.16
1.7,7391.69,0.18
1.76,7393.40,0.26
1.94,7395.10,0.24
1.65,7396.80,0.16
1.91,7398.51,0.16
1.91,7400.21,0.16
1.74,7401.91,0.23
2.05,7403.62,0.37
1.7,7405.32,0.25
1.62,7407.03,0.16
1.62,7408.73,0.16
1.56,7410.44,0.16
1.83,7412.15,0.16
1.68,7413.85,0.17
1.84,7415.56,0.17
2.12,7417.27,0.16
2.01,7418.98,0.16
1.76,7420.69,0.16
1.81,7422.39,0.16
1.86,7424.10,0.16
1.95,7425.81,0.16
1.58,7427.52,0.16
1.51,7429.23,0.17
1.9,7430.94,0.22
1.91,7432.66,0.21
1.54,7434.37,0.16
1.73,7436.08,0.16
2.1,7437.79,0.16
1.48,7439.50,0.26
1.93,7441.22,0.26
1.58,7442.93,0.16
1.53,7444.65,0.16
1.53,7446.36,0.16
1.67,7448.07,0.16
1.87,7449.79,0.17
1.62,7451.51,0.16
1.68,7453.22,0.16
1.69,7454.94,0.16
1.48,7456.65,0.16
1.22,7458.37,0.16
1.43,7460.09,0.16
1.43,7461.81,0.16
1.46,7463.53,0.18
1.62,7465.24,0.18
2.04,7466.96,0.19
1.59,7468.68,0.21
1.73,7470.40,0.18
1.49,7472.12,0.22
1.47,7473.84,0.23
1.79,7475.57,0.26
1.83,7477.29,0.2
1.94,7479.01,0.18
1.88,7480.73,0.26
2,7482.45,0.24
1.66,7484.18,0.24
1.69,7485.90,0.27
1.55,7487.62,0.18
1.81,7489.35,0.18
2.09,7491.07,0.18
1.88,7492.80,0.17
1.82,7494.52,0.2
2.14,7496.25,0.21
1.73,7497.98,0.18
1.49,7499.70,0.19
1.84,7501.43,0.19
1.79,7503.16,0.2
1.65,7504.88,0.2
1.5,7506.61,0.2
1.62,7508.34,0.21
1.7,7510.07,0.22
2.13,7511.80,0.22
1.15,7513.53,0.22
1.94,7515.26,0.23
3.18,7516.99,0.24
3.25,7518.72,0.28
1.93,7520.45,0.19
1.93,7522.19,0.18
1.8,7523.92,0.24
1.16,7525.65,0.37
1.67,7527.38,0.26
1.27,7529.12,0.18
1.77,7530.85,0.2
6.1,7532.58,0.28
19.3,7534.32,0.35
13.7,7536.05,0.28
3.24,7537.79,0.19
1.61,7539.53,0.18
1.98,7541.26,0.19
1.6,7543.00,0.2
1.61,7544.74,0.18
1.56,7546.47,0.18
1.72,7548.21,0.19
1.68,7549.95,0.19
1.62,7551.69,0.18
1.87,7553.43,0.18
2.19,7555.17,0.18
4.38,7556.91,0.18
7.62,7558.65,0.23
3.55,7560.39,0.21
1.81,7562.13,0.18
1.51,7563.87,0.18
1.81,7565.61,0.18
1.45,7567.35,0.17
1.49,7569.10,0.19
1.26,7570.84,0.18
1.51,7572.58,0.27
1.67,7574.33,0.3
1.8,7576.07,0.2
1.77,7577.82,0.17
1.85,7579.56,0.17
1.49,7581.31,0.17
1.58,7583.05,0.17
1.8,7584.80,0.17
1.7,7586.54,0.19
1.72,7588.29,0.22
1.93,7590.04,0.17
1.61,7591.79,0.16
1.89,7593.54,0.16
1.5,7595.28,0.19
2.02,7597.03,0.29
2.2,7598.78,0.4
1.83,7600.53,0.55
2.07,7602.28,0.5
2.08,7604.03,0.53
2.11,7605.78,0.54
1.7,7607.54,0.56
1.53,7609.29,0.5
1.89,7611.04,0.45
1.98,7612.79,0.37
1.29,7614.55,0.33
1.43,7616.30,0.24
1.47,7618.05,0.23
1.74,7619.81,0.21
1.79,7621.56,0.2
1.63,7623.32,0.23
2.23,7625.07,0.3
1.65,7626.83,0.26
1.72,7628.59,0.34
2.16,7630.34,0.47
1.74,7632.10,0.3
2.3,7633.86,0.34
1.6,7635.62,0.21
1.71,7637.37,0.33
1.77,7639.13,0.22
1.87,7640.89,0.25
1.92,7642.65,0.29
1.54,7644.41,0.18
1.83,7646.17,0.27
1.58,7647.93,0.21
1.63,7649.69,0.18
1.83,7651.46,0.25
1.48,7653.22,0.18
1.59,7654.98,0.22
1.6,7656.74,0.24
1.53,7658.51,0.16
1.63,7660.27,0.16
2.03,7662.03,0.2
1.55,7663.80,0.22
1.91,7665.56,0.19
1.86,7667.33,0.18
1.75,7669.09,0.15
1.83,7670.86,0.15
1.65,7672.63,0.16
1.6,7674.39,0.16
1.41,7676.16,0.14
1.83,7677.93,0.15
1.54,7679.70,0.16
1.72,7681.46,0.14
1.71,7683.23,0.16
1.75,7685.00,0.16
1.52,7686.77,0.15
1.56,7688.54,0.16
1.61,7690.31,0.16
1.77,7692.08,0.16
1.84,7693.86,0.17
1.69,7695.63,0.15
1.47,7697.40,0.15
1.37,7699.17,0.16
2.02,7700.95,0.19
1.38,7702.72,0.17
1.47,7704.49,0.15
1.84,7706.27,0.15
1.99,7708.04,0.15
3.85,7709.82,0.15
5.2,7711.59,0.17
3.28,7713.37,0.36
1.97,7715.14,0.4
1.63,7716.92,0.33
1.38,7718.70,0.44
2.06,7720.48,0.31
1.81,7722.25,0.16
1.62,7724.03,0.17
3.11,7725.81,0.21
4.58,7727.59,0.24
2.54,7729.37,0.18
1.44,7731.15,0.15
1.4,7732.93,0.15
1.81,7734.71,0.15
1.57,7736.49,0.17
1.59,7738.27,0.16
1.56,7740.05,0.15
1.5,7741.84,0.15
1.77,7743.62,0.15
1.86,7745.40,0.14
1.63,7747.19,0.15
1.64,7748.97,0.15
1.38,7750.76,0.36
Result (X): 6.18 Angstrom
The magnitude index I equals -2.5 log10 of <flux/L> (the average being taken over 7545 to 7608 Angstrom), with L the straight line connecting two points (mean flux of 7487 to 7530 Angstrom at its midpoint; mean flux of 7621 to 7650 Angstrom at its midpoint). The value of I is -0.12 mag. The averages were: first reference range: 1.84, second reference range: 1.81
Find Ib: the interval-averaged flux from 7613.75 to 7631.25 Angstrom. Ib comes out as 1.71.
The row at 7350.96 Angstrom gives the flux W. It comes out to 1.5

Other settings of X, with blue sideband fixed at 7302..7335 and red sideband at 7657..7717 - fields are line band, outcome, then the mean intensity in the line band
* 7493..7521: -1.67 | 1.93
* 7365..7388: 1.45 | 1.65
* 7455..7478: 2.74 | 1.59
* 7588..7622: 1.38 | 1.79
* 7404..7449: 0.82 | 1.75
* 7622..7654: 1.58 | 1.79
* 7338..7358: 0.22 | 1.72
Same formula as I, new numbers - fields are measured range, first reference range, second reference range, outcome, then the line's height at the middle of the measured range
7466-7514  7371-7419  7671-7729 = 0.054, 1.84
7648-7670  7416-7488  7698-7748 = 0.189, 2.02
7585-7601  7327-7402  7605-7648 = -0.034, 1.77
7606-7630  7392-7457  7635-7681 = -0.007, 1.71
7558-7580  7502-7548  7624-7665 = 0.207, 2.63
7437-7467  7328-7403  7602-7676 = 0.078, 1.74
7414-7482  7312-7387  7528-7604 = 0.261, 2.18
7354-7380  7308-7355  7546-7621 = 0.009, 1.74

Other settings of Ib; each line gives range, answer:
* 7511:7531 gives 1.94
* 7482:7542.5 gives 2.83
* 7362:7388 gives 1.68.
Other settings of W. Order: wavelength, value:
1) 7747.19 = 1.63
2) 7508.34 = 1.62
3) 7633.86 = 2.3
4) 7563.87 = 1.51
